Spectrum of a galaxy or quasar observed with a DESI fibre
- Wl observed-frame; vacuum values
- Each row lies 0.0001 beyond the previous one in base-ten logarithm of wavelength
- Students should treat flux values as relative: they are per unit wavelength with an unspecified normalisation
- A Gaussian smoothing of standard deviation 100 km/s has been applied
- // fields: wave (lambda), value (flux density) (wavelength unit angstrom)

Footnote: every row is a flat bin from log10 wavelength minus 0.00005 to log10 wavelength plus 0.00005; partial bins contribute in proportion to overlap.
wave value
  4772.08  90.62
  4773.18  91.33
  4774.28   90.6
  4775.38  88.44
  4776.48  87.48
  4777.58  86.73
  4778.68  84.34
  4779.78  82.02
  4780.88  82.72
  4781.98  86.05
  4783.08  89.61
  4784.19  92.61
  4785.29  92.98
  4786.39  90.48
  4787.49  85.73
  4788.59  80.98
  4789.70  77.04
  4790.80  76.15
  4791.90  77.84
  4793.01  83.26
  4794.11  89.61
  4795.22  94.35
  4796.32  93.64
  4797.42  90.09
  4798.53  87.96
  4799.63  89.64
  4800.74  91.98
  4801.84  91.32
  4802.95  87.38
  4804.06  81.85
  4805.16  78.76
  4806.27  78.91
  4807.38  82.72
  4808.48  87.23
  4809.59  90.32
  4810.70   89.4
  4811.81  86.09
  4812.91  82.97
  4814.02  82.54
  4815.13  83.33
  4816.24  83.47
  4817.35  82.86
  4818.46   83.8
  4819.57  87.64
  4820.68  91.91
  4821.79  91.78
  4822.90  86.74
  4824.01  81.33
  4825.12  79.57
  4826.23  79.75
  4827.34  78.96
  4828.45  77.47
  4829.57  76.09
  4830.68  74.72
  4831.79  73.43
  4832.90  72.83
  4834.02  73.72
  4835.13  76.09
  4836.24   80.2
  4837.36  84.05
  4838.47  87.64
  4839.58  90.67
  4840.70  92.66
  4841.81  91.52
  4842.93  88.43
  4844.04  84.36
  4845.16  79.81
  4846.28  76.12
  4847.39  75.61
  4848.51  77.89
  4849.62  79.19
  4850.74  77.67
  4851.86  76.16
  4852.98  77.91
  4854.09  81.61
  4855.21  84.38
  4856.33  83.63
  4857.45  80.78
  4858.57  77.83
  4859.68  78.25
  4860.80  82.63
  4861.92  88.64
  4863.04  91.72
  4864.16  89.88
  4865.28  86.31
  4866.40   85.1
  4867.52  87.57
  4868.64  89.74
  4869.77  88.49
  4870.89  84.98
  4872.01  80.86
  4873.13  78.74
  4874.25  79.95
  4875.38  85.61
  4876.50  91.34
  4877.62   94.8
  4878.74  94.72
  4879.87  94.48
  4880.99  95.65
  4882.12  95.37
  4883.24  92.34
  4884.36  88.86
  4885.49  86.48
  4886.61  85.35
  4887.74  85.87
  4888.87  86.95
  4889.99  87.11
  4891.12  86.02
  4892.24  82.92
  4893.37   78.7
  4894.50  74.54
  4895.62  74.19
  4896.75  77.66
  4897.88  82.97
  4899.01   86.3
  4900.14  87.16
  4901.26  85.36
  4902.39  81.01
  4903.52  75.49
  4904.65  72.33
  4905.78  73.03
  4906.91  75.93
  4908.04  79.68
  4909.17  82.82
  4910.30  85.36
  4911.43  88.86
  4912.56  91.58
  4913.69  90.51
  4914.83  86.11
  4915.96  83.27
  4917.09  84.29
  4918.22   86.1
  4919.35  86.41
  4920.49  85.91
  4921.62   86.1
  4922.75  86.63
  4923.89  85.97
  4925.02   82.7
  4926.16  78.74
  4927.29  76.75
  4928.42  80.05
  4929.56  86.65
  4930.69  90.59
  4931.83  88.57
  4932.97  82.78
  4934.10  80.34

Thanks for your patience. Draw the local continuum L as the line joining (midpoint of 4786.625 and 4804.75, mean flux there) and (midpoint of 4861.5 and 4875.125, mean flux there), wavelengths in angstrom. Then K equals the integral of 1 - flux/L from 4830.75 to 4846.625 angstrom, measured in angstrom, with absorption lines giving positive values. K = 0.7 angstrom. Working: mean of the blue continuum 86.2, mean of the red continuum 85.9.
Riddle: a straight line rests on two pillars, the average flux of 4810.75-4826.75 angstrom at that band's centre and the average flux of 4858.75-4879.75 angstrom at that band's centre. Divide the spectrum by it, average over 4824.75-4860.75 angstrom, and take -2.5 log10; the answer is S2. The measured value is 0.07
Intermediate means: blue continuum 84.7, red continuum 86.6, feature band 80.3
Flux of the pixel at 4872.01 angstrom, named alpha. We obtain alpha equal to 80.86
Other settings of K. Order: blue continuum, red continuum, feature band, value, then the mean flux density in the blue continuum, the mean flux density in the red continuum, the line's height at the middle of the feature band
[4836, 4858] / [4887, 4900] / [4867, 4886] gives -1.5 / 82.5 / 82.3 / 82.4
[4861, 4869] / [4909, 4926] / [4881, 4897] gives 0.4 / 88.1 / 86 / 87.2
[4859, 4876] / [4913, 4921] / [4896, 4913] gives 0.9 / 85.2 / 86.1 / 85.9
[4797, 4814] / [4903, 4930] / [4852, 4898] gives -0.6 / 86.3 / 83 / 84.2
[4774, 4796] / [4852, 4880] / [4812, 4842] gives 1.1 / 86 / 85.3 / 85.6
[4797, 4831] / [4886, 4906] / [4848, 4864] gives 0.3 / 84.5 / 81.4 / 82.9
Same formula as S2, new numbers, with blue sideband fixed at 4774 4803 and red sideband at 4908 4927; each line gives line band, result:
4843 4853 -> 0.099 mag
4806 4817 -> 0.024 mag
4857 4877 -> 0.014 mag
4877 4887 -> -0.077 mag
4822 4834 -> 0.109 mag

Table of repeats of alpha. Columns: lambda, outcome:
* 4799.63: 89.64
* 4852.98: 77.91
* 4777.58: 86.73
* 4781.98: 86.05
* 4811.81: 86.09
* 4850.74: 77.67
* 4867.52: 87.57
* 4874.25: 79.95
